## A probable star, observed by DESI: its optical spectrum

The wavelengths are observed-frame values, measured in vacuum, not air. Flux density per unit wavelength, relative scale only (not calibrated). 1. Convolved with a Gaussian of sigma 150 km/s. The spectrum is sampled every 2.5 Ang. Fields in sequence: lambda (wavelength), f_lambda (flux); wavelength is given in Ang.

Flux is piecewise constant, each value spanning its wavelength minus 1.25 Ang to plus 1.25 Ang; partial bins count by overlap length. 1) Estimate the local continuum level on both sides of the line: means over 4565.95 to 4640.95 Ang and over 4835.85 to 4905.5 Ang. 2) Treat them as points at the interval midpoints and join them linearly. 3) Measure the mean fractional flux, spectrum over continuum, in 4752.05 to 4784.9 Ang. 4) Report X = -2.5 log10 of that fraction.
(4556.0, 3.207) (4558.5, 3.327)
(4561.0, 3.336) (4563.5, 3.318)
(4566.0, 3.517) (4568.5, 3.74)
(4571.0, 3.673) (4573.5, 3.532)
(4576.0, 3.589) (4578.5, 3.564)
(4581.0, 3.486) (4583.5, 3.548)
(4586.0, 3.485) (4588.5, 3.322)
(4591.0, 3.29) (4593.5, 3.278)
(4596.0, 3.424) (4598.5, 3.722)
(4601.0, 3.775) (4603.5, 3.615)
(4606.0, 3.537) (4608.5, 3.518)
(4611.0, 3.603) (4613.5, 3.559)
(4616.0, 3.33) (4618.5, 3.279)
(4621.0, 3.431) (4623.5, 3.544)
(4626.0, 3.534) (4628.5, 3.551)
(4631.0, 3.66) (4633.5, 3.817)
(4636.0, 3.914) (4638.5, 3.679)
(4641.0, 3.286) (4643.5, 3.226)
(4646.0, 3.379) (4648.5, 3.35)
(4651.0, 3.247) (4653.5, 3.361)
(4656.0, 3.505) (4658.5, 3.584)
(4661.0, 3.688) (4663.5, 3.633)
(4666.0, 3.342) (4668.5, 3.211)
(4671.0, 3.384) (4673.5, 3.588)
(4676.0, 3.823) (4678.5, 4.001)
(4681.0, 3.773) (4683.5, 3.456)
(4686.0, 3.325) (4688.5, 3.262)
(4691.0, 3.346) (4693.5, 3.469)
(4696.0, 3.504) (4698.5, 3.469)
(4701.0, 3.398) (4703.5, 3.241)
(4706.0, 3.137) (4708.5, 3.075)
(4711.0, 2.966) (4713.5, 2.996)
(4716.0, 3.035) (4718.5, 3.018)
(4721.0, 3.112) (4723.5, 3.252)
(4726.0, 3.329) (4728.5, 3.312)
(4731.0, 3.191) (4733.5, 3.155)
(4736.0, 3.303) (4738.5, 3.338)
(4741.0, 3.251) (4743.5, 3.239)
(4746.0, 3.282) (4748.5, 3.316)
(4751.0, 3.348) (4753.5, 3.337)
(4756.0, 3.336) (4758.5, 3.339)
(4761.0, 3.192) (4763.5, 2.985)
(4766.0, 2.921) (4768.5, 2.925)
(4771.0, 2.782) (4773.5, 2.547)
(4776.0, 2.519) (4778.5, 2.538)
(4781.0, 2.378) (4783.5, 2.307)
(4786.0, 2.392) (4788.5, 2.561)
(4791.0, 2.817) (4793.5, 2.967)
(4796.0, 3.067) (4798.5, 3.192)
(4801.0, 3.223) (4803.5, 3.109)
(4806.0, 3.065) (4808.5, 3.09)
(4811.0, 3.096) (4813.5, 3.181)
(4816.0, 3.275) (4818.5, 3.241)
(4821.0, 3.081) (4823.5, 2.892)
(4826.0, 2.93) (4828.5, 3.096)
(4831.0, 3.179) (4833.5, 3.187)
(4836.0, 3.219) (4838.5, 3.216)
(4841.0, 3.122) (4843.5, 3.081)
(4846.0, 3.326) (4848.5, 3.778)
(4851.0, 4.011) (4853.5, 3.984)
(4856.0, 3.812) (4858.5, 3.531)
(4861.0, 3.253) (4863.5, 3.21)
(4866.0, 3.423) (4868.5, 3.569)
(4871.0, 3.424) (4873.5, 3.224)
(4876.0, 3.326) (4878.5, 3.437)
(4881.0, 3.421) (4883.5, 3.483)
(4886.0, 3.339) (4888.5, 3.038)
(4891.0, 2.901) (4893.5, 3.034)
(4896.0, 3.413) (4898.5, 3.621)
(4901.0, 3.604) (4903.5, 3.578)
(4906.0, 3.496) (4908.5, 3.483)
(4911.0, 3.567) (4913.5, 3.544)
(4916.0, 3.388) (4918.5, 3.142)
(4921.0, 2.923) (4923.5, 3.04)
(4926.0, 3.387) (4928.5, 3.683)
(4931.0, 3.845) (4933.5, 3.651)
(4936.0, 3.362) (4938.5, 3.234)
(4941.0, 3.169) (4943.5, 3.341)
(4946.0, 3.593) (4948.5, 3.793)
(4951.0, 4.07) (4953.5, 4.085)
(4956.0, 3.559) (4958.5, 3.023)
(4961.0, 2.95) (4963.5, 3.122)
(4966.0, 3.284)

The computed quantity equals 0.21 mag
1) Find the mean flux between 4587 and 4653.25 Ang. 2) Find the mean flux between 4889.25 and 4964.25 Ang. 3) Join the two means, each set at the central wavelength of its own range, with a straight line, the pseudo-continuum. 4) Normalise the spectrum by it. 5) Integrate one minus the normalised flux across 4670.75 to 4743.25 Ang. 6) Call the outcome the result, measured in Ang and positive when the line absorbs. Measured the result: 3.06 Ang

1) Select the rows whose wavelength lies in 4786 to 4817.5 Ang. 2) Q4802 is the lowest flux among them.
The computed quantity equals 2.392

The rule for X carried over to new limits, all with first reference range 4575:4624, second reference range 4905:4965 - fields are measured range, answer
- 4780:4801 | 0.25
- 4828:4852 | 0.04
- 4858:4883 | 0.02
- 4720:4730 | 0.07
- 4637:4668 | 0.01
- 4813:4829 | 0.12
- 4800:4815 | 0.11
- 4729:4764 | 0.07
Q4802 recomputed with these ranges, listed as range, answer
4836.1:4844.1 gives 3.081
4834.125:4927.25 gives 2.901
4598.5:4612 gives 3.518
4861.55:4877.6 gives 3.21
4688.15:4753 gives 2.966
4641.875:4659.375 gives 3.226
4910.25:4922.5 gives 2.923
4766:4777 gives 2.519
